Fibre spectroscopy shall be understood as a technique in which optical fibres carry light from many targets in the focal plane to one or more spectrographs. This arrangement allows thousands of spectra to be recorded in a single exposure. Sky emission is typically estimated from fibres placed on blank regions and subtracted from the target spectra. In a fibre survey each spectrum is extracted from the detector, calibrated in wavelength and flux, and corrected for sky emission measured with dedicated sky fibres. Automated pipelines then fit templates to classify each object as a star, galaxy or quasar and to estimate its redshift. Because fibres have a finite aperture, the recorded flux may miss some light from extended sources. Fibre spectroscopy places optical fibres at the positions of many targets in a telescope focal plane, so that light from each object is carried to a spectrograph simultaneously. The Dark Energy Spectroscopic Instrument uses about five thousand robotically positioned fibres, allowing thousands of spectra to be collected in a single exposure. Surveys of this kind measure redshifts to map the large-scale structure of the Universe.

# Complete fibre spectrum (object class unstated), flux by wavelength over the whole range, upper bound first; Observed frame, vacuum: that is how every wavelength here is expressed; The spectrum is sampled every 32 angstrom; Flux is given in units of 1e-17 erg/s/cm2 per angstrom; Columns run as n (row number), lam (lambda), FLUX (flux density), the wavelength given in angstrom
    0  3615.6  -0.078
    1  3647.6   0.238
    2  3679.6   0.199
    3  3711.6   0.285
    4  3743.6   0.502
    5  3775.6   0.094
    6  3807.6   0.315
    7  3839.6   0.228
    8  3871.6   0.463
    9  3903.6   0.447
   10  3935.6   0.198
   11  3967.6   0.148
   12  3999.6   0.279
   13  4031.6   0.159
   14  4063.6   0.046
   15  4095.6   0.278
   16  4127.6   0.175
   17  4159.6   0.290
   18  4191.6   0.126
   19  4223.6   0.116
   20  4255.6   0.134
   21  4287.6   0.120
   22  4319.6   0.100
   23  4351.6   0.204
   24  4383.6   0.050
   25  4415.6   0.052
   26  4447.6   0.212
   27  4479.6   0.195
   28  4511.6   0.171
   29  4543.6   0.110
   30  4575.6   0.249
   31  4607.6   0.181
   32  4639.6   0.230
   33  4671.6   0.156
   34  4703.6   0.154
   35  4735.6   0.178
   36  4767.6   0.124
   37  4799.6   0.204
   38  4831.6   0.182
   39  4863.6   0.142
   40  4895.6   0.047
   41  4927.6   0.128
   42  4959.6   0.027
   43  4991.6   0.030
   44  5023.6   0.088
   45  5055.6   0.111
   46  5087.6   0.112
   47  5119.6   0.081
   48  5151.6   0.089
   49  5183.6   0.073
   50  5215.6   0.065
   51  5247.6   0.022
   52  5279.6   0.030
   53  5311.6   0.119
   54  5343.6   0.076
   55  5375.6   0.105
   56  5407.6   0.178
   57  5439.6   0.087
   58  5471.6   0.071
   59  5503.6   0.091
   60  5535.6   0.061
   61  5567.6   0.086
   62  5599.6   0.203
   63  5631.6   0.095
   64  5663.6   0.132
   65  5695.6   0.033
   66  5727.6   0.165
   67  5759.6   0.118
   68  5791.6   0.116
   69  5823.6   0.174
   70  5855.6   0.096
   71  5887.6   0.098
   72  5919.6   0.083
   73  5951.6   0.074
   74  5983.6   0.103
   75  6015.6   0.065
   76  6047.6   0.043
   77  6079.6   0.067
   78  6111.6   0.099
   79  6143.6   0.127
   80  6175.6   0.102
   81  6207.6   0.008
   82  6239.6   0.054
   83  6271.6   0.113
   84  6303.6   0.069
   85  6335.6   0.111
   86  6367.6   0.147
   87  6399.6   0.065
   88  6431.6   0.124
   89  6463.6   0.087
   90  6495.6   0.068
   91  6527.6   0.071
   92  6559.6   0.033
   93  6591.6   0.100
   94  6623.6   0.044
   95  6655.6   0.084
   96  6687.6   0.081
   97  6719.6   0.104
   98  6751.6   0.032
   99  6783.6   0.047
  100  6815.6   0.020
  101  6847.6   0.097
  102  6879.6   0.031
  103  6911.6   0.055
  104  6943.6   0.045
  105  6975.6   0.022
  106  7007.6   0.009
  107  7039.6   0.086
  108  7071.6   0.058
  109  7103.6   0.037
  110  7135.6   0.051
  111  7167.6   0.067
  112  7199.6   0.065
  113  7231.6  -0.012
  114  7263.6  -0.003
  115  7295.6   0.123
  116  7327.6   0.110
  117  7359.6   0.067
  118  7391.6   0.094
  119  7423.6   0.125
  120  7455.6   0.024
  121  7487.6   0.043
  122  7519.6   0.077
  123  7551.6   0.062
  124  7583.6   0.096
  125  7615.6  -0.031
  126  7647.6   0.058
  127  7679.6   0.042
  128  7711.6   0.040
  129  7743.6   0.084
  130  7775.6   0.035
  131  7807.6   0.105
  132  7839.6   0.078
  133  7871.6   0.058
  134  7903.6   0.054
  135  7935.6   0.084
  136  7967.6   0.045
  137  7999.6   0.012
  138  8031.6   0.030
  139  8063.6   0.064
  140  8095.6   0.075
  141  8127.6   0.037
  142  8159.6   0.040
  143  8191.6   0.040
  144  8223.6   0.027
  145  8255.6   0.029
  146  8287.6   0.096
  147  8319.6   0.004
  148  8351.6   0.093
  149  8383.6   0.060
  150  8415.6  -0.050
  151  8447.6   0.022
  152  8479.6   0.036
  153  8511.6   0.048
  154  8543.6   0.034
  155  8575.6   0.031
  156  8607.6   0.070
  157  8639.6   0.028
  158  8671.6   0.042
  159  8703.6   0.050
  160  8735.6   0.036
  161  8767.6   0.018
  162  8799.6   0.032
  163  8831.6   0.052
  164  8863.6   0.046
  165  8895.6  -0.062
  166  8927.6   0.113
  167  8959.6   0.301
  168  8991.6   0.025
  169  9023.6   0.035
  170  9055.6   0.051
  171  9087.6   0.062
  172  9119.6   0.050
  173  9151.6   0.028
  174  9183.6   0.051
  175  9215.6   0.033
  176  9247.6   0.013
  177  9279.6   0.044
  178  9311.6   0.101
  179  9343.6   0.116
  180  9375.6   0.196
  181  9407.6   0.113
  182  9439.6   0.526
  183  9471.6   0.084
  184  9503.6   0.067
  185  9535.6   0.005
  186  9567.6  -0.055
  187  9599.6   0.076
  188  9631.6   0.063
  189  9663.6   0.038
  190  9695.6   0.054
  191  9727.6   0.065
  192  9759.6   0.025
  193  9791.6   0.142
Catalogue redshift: 1.40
